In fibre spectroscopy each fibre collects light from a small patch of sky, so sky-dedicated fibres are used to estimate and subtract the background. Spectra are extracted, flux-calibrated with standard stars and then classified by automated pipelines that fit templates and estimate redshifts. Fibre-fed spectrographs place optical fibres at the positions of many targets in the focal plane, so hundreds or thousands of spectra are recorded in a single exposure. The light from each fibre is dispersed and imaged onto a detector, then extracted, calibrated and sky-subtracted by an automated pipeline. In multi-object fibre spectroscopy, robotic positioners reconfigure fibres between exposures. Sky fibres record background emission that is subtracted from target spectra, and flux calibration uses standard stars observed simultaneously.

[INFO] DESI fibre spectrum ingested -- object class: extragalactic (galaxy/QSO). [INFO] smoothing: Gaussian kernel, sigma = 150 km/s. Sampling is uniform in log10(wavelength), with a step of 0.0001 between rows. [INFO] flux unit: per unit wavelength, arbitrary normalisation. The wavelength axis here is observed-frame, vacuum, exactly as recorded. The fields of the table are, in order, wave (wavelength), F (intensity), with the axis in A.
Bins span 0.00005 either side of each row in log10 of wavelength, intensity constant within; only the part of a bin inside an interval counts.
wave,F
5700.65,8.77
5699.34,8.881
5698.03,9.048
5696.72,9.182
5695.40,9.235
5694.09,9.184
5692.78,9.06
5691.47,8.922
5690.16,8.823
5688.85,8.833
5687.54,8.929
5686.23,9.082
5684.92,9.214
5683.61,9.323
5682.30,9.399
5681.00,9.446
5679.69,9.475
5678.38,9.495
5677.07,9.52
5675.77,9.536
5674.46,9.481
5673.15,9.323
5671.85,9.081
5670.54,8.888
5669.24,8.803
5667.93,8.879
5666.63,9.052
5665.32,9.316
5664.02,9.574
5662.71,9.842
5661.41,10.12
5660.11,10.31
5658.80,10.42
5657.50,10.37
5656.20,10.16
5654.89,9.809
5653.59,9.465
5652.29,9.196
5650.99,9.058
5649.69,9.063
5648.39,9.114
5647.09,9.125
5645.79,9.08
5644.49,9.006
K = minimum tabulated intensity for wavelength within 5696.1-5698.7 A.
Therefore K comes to 9.048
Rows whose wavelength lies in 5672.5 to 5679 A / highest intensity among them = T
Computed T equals 9.536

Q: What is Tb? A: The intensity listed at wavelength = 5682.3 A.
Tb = 9.399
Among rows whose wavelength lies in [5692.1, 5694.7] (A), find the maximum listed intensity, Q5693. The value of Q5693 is 9.184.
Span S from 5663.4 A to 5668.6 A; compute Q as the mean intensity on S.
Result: 9.2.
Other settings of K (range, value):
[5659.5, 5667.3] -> 9.052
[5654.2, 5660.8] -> 9.809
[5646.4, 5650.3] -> 9.063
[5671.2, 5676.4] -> 9.081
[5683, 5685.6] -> 9.214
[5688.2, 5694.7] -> 8.823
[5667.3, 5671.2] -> 8.803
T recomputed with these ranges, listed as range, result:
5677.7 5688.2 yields 9.495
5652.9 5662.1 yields 10.42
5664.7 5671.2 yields 9.316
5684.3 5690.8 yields 9.214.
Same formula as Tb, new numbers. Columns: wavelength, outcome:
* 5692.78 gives 9.06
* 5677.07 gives 9.52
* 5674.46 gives 9.481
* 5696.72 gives 9.182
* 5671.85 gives 9.081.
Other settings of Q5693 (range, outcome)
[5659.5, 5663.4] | 10.31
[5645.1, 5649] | 9.125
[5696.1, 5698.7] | 9.182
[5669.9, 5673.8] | 9.323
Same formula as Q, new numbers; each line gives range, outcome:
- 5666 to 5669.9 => 8.92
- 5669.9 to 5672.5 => 8.98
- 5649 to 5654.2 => 9.2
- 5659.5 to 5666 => 9.83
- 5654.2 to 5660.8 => 10.2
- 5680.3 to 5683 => 9.44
